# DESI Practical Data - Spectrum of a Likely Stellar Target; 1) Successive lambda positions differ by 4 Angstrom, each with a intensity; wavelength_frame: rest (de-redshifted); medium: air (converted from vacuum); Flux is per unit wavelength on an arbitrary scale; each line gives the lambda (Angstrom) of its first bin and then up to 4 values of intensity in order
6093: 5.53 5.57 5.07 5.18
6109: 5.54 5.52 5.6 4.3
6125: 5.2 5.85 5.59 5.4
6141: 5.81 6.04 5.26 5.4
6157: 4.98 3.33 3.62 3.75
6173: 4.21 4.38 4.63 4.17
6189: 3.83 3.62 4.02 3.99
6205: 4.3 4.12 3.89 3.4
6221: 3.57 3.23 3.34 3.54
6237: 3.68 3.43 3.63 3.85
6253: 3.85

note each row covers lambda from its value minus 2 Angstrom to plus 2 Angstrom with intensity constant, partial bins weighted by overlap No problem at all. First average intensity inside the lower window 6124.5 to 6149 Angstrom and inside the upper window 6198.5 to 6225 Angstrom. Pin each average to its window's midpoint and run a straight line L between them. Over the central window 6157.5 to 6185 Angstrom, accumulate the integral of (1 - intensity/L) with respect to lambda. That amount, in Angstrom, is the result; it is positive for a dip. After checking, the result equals 4.2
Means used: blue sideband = 5.64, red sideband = 3.83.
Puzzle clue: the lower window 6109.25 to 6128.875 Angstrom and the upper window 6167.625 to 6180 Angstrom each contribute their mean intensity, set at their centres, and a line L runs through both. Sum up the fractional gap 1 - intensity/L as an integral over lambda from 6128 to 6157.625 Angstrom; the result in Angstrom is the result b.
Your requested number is -4.8 Angstrom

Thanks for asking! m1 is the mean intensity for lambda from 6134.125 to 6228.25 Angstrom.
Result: 4.3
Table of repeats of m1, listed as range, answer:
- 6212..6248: 3.52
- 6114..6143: 5.4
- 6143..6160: 5.3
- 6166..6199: 4.06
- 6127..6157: 5.58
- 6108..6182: 4.97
